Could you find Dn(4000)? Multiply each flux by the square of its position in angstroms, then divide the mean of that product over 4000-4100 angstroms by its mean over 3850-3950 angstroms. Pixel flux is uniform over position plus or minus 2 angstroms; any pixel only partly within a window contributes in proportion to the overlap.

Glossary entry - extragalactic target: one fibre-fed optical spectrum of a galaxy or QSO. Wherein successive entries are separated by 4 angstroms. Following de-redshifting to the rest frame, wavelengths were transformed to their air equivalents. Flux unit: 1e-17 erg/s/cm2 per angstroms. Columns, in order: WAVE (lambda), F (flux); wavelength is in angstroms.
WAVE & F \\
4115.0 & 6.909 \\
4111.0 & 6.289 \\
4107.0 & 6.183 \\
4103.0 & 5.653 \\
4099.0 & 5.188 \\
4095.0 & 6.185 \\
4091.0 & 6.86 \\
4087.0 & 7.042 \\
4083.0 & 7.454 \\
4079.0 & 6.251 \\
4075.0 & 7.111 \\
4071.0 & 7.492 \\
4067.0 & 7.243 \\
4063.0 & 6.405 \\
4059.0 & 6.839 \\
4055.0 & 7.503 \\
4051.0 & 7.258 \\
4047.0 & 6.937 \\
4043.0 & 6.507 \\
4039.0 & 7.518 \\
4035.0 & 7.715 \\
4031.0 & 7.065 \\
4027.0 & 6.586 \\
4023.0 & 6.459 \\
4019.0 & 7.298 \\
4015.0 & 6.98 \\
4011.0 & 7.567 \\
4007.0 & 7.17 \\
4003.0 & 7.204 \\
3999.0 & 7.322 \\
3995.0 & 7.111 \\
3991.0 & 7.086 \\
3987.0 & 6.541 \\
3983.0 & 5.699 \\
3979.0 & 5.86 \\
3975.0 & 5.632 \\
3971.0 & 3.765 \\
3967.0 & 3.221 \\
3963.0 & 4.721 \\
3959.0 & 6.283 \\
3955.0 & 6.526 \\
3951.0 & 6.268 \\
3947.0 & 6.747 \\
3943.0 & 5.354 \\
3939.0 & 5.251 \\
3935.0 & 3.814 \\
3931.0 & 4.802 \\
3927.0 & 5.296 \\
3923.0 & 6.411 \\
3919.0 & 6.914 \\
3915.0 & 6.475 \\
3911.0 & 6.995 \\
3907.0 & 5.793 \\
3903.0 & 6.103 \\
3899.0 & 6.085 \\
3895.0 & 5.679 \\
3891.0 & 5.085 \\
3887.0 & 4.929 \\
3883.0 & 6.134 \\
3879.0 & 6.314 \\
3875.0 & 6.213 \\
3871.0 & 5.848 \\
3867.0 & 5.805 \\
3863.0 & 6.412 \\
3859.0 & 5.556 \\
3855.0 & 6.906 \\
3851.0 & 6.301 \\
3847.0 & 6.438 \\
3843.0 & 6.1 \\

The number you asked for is 1.28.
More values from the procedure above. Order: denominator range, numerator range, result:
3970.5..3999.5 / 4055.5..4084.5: 1.18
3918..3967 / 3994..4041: 1.34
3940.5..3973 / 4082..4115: 1.27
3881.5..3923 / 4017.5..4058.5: 1.25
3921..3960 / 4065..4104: 1.27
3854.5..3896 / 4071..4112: 1.23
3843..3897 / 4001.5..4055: 1.29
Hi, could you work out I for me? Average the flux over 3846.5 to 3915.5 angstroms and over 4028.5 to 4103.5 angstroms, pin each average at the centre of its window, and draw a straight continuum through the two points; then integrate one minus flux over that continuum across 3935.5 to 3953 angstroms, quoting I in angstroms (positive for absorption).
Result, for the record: 1.7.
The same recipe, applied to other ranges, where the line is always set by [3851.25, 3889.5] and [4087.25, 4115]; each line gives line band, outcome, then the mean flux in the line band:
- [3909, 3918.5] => -1.1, 6.76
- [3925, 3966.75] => 4.5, 5.41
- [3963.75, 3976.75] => 4.0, 4.23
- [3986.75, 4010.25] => -4.0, 7.14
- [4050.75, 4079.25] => -4.1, 7.04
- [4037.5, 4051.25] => -2.0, 7.01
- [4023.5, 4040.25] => -2.8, 7.14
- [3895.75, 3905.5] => 0.0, 6.03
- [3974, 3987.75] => 0.4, 5.9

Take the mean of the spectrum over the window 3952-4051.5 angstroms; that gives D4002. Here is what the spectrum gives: 6.47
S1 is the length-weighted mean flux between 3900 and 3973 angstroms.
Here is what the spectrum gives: 5.6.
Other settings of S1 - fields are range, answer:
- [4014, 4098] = 6.96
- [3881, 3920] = 6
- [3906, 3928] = 6.38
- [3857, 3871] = 5.91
